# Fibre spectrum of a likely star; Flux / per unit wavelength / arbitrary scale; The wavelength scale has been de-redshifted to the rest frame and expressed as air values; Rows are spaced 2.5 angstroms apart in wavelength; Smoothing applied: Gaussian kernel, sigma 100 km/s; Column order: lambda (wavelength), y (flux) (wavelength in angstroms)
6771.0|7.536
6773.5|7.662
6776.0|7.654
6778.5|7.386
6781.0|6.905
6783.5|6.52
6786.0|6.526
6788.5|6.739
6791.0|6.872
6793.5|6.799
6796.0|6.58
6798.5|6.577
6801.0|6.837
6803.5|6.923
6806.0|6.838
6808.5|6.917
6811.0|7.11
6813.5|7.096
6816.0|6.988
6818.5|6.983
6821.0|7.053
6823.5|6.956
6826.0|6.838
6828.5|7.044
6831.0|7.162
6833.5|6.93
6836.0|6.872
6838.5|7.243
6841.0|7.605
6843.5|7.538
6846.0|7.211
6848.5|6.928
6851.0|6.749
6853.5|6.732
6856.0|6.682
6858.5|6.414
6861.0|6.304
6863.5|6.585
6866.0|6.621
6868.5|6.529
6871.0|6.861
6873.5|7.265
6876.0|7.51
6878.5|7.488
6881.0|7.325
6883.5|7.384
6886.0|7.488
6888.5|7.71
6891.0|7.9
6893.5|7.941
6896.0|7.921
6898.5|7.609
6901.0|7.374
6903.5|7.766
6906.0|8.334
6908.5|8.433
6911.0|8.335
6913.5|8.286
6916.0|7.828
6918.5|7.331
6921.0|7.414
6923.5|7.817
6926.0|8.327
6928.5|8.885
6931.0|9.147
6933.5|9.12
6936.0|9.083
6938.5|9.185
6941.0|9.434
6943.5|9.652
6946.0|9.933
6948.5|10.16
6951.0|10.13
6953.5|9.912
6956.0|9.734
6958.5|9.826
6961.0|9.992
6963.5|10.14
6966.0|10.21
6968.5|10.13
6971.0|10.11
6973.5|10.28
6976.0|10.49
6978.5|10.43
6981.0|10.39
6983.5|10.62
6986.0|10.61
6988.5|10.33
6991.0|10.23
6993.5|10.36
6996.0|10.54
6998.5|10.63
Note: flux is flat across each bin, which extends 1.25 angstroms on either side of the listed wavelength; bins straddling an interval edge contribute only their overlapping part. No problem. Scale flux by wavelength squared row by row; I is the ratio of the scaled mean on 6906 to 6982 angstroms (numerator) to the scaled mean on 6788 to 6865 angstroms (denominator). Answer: 1.40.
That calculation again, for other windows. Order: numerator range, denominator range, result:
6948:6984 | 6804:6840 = 1.51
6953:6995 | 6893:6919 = 1.31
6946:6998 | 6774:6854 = 1.53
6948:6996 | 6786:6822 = 1.56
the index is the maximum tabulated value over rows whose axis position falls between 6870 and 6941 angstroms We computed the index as 9.434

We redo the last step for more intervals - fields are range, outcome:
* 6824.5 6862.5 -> 7.605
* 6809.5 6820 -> 7.11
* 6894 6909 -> 8.433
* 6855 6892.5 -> 7.9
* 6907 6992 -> 10.62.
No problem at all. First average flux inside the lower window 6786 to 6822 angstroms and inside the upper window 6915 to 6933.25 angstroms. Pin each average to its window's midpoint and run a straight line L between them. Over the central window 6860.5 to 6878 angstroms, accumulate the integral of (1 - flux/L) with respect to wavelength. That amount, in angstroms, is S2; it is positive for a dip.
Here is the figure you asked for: 1.6 angstroms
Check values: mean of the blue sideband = 6.87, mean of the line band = 6.86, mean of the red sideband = 8.17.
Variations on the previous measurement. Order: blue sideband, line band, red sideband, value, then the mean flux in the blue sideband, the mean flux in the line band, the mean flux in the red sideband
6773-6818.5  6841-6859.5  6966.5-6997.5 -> 2.3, 6.93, 6.95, 10.4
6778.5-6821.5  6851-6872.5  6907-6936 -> 2.8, 6.85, 6.61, 8.3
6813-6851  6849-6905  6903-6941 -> 4.0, 7.09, 7.19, 8.4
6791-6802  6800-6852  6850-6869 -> -3.1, 6.71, 7.04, 6.58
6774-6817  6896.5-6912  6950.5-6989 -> 1.7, 6.91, 7.97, 10.2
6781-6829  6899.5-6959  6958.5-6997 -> 3.6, 6.85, 8.79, 10.3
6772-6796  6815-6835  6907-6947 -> 1.3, 6.99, 6.99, 8.63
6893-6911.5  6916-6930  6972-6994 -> 1.0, 7.95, 7.96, 10.4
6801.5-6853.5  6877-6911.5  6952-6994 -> 3.0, 7.04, 7.77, 10.2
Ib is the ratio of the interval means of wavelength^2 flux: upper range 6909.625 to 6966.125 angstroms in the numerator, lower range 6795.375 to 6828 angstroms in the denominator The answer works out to 1.4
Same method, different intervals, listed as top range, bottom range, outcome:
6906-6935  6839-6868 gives 1.23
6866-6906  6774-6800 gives 1.12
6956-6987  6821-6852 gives 1.50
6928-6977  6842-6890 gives 1.43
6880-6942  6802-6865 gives 1.20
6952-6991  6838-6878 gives 1.52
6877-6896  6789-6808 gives 1.15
